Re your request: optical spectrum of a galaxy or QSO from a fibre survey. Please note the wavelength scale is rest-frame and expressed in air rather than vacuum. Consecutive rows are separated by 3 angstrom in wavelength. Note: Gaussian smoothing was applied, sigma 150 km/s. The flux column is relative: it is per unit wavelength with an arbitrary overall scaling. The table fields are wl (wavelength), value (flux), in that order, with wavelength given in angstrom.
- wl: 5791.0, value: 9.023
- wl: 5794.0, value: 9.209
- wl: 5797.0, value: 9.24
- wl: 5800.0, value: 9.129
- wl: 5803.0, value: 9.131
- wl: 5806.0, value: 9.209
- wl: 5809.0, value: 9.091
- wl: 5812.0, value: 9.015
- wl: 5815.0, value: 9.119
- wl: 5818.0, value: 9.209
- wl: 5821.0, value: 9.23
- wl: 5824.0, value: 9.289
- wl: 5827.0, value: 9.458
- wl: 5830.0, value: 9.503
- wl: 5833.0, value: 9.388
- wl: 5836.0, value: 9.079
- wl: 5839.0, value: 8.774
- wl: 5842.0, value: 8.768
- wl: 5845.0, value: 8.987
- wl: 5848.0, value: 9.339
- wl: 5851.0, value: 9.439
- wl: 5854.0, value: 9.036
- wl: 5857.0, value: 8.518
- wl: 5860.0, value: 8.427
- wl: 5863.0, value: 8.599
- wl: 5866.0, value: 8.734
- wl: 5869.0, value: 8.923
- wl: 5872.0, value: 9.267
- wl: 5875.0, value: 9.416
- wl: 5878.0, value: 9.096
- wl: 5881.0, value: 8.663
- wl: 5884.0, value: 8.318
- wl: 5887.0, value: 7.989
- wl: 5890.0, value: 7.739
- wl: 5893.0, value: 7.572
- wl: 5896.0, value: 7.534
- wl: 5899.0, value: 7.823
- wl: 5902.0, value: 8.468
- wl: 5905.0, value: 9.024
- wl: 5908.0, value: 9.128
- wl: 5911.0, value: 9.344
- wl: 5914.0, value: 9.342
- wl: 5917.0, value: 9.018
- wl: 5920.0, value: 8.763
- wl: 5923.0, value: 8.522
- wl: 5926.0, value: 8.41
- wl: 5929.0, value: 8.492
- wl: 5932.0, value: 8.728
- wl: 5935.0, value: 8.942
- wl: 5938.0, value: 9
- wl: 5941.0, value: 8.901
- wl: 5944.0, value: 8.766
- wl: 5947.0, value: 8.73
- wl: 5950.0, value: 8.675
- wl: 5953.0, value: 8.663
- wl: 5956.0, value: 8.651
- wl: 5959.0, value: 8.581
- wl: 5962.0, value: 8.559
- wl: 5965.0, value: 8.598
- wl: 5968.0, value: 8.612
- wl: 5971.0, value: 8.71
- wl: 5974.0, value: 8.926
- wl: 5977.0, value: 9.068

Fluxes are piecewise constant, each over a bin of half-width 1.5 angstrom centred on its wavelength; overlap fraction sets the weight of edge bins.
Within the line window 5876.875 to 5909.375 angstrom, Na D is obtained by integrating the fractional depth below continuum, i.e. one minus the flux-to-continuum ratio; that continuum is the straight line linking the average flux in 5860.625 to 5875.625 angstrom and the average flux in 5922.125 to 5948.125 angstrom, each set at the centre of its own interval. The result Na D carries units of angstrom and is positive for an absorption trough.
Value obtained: 2.1 angstrom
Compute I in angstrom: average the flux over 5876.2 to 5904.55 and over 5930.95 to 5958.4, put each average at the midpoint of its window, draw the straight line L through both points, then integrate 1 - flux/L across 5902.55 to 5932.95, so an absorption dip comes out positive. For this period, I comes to -1.4 angstrom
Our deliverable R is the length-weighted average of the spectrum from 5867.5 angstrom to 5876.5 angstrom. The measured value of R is 9.2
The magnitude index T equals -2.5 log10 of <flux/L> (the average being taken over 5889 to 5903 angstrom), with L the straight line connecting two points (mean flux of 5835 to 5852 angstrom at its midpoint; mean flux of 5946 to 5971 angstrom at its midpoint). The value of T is 0.14 mag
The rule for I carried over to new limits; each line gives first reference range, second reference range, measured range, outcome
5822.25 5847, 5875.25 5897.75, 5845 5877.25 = -1.1 angstrom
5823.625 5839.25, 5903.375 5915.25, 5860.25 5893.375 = 2.3 angstrom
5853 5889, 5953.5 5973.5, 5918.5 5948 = -0.2 angstrom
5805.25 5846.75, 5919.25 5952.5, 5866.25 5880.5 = -0.2 angstrom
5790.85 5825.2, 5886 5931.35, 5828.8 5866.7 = -0.3 angstrom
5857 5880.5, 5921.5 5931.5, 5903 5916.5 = -0.9 angstrom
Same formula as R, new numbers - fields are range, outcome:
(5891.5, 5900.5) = 7.64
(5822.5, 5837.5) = 9.34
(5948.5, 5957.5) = 8.66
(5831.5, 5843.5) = 9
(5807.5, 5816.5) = 9.07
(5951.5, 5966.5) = 8.61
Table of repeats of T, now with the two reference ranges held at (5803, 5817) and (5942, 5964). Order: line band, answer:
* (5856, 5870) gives 0.04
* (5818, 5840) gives -0.02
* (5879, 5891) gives 0.08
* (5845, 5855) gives -0.03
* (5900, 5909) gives 0.00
